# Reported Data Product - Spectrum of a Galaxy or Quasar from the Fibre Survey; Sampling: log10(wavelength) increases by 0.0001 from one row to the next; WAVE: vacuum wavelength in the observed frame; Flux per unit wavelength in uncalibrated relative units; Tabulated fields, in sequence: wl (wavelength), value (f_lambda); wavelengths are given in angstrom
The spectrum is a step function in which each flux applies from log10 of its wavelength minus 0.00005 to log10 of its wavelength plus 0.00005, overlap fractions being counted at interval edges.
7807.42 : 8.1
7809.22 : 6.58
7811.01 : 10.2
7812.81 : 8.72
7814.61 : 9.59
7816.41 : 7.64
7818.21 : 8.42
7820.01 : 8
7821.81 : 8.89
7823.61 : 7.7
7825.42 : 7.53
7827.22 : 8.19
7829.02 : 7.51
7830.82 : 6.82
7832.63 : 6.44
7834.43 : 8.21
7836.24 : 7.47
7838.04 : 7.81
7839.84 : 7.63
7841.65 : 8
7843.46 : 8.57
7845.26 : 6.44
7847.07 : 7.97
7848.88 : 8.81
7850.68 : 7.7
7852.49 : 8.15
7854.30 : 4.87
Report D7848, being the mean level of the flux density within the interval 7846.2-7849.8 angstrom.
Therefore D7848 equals 8.4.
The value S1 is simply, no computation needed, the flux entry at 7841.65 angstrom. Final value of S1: 8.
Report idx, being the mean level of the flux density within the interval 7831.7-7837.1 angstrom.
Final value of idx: 7.36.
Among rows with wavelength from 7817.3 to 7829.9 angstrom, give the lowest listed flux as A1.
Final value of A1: 7.51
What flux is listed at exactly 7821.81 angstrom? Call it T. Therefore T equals 8.89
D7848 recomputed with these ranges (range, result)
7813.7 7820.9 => 8.41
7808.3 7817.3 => 8.55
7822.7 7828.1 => 7.8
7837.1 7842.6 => 7.82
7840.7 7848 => 7.74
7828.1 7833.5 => 6.93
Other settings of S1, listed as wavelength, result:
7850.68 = 7.7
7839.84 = 7.63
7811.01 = 10.2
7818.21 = 8.42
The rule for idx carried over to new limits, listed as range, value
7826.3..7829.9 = 7.86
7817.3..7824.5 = 8.26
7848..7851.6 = 8.26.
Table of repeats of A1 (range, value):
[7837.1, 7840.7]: 7.63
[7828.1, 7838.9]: 6.44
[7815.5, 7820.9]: 7.64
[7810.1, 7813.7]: 8.72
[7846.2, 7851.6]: 7.7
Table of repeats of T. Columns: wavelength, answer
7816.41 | 7.64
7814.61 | 9.59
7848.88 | 8.81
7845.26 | 6.44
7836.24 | 7.47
